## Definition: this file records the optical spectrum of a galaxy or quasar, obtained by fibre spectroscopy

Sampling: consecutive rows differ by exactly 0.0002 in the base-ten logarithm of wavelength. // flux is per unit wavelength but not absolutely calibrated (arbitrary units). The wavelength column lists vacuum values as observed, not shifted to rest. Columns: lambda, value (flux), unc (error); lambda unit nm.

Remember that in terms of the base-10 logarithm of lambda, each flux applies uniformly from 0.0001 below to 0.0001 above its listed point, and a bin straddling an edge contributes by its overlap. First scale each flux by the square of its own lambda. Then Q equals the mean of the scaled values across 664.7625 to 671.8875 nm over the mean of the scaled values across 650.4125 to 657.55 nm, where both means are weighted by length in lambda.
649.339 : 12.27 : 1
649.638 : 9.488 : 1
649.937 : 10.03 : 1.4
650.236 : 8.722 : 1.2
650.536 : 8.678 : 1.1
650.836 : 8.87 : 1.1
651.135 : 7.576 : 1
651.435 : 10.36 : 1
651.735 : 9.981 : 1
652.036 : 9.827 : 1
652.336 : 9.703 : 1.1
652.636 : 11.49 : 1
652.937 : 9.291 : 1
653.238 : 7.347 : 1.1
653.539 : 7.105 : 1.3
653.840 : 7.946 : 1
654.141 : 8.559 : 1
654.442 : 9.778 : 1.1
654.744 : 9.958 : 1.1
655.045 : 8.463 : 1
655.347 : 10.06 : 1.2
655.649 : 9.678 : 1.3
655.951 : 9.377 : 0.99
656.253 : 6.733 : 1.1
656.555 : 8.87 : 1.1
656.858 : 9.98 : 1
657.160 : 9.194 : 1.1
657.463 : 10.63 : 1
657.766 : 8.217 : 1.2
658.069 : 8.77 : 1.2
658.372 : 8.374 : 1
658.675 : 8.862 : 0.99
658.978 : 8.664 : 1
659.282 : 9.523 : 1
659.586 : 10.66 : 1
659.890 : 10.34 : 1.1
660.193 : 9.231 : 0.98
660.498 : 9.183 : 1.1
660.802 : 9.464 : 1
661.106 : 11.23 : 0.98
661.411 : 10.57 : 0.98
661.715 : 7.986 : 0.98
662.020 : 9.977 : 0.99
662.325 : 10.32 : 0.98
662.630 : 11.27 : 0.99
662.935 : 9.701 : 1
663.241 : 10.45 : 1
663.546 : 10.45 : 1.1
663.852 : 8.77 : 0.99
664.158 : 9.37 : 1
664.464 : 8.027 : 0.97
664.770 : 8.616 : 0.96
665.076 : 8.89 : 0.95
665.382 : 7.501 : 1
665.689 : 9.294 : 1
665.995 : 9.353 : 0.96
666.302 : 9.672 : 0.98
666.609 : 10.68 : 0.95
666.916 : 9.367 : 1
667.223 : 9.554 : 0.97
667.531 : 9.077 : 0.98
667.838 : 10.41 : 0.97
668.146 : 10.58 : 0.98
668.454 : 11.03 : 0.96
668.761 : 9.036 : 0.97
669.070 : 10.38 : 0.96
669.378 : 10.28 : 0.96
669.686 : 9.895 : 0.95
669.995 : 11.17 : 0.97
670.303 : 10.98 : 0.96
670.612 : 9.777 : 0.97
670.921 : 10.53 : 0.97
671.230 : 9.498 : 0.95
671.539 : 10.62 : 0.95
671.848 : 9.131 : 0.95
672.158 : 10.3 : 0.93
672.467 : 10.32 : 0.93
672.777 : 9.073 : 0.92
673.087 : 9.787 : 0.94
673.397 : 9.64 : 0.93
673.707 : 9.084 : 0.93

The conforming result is 1.13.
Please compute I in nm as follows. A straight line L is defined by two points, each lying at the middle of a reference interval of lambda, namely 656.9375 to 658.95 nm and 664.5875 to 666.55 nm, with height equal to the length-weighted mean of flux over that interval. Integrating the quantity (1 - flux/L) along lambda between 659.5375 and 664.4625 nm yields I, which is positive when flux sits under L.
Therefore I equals -0.476 nm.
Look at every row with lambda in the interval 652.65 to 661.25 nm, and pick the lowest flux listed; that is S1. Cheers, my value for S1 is 6.733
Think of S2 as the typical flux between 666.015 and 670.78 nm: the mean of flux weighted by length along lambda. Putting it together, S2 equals 10.1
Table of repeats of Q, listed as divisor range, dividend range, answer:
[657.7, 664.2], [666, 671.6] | 1.07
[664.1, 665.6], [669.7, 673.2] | 1.22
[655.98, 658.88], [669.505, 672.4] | 1.20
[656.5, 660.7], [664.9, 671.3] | 1.09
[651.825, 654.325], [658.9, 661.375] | 1.13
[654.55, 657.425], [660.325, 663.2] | 1.10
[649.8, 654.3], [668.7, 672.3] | 1.19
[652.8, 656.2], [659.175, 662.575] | 1.15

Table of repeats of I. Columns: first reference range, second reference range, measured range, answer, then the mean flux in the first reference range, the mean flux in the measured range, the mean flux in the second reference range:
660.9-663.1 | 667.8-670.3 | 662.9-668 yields 0.45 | 10.1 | 9.36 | 10.4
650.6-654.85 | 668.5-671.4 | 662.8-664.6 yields 0.06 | 9.11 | 9.47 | 10.2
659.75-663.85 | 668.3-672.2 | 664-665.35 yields 0.19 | 9.97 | 8.62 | 10.2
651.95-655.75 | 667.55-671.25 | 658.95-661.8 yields -0.04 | 9.15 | 9.77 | 10.3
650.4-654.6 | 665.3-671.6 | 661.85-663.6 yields -0.13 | 9.04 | 10.3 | 9.96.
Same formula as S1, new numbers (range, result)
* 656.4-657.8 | 8.217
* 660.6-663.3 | 7.986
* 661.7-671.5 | 7.501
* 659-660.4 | 9.231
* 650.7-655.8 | 7.105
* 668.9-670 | 9.895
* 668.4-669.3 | 9.036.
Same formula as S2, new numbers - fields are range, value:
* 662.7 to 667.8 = 9.36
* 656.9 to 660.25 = 9.34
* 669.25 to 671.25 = 10.4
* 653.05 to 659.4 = 8.86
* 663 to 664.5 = 9.53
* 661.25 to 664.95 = 9.62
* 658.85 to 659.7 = 9.59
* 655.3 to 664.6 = 9.48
